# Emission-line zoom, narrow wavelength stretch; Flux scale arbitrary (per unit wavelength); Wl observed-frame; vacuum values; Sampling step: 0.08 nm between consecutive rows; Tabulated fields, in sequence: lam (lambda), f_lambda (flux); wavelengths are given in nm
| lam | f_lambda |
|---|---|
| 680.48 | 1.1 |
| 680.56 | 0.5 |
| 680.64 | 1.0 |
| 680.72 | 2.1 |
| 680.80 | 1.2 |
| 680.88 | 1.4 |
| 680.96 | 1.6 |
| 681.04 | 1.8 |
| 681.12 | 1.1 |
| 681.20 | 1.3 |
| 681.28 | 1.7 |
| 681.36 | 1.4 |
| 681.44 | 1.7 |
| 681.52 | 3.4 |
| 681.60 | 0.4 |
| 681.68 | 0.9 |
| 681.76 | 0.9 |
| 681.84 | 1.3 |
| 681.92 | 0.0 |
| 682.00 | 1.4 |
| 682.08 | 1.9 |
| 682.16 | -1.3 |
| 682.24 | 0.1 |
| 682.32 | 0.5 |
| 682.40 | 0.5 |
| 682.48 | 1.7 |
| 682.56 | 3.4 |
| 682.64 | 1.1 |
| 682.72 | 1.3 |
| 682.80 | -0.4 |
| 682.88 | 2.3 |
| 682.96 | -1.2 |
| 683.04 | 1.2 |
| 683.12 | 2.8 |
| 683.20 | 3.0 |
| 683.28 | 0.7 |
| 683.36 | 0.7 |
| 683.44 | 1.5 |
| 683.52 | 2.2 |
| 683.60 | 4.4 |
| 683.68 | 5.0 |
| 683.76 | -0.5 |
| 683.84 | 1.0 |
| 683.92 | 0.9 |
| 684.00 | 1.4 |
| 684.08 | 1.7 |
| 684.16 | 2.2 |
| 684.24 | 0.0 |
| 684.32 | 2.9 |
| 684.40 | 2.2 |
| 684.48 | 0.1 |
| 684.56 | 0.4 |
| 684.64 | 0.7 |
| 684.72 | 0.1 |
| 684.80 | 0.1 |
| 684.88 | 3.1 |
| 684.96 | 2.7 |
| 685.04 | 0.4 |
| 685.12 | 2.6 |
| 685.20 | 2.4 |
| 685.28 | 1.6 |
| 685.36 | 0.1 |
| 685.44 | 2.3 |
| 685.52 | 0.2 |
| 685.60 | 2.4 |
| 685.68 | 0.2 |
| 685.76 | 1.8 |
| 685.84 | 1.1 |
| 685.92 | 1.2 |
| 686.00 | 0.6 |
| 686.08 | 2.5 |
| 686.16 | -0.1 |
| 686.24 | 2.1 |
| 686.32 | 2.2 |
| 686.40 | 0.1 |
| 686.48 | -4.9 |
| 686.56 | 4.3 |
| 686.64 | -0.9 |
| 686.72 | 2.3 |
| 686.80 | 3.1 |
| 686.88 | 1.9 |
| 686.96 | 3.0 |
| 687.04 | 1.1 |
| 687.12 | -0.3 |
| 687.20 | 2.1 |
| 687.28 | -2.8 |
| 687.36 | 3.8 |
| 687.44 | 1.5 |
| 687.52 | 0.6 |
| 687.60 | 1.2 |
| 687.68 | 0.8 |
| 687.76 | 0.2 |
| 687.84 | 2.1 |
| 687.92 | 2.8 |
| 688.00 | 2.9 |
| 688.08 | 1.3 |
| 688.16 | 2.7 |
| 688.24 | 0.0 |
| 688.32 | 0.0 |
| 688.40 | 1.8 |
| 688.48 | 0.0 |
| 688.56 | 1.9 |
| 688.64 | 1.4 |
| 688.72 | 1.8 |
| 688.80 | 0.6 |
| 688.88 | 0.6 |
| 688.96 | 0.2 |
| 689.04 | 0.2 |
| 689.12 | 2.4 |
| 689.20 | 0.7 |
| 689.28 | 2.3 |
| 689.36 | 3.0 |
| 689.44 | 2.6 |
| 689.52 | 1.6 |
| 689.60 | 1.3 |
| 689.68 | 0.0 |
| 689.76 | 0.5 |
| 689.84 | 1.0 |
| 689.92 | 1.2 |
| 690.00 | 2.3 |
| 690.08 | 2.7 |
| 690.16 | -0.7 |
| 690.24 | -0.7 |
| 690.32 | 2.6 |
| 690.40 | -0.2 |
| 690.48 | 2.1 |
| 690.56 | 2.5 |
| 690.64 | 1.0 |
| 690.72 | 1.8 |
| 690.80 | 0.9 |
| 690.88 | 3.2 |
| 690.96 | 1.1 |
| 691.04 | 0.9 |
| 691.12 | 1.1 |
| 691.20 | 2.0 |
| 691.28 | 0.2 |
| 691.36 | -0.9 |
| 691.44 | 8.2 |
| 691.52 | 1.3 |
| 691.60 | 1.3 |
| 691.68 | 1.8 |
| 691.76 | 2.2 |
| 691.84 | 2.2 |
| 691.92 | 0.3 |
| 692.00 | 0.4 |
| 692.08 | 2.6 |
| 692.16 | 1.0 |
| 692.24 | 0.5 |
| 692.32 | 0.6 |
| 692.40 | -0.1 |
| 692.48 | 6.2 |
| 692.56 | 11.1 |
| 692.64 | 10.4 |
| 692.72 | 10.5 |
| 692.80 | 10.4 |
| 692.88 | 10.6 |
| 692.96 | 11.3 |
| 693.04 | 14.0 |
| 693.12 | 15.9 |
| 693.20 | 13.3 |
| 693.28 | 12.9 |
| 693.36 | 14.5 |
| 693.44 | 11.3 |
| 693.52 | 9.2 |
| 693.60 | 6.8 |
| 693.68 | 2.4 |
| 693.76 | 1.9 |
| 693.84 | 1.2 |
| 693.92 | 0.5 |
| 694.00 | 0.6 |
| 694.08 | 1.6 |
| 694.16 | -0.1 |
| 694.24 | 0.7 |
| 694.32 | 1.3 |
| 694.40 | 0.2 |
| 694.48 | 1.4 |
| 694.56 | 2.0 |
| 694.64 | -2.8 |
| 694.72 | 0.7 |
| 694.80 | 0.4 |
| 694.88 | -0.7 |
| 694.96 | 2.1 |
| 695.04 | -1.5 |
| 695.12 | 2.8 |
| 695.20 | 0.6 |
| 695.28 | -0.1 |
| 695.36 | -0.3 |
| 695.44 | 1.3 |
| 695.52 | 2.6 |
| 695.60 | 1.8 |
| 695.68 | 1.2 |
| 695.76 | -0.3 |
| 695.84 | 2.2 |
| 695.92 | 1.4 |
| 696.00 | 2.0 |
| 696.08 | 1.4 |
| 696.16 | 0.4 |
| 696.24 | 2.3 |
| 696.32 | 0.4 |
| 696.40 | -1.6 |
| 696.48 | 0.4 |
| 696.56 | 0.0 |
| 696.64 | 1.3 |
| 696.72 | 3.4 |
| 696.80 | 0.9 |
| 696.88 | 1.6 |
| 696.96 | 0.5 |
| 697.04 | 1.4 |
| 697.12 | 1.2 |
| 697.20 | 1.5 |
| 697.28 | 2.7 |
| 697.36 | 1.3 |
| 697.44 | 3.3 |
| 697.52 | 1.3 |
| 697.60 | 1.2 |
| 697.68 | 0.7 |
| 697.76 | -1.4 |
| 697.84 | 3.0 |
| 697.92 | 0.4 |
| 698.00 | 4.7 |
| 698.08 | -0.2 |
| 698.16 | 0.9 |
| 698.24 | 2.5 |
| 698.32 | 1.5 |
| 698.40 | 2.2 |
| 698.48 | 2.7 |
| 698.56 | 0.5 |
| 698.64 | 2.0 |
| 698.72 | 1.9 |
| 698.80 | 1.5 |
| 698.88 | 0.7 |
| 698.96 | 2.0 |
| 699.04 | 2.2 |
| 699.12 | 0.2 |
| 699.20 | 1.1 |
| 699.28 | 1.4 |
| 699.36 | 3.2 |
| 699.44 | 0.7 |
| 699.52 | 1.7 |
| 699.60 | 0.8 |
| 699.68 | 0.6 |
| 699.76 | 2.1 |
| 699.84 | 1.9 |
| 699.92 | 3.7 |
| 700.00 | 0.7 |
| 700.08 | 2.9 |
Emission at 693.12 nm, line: [O II] 3727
